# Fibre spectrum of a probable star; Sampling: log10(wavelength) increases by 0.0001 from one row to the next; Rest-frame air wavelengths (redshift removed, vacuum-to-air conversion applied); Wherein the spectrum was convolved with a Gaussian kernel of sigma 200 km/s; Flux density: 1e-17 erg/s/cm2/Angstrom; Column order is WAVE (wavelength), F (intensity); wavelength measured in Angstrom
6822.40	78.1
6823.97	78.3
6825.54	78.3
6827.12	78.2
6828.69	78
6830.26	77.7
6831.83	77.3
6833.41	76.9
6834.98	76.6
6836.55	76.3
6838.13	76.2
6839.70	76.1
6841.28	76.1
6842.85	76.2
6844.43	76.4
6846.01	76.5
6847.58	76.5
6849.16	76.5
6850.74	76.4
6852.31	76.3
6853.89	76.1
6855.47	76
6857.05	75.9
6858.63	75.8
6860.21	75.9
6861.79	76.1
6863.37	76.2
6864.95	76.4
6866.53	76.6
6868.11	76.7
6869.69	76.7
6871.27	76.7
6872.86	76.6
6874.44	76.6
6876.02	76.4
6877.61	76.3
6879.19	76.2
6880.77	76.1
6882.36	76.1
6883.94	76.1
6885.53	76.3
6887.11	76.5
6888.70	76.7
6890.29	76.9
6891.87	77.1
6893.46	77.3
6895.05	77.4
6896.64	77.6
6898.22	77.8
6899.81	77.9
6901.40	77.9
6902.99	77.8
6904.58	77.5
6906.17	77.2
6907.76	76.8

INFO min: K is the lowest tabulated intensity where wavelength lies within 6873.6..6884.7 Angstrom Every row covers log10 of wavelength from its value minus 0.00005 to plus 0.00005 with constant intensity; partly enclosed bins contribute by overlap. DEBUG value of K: 76.1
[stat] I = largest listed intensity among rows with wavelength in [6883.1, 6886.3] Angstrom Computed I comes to 76.3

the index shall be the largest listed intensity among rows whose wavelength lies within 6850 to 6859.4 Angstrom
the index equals 76.4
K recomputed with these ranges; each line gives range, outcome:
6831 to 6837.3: 76.3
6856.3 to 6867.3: 75.8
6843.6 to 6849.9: 76.4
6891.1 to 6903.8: 77.1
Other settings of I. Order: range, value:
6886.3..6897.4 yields 77.6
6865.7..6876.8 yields 76.7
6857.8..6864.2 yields 76.2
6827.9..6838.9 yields 78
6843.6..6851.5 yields 76.5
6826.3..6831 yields 78.2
